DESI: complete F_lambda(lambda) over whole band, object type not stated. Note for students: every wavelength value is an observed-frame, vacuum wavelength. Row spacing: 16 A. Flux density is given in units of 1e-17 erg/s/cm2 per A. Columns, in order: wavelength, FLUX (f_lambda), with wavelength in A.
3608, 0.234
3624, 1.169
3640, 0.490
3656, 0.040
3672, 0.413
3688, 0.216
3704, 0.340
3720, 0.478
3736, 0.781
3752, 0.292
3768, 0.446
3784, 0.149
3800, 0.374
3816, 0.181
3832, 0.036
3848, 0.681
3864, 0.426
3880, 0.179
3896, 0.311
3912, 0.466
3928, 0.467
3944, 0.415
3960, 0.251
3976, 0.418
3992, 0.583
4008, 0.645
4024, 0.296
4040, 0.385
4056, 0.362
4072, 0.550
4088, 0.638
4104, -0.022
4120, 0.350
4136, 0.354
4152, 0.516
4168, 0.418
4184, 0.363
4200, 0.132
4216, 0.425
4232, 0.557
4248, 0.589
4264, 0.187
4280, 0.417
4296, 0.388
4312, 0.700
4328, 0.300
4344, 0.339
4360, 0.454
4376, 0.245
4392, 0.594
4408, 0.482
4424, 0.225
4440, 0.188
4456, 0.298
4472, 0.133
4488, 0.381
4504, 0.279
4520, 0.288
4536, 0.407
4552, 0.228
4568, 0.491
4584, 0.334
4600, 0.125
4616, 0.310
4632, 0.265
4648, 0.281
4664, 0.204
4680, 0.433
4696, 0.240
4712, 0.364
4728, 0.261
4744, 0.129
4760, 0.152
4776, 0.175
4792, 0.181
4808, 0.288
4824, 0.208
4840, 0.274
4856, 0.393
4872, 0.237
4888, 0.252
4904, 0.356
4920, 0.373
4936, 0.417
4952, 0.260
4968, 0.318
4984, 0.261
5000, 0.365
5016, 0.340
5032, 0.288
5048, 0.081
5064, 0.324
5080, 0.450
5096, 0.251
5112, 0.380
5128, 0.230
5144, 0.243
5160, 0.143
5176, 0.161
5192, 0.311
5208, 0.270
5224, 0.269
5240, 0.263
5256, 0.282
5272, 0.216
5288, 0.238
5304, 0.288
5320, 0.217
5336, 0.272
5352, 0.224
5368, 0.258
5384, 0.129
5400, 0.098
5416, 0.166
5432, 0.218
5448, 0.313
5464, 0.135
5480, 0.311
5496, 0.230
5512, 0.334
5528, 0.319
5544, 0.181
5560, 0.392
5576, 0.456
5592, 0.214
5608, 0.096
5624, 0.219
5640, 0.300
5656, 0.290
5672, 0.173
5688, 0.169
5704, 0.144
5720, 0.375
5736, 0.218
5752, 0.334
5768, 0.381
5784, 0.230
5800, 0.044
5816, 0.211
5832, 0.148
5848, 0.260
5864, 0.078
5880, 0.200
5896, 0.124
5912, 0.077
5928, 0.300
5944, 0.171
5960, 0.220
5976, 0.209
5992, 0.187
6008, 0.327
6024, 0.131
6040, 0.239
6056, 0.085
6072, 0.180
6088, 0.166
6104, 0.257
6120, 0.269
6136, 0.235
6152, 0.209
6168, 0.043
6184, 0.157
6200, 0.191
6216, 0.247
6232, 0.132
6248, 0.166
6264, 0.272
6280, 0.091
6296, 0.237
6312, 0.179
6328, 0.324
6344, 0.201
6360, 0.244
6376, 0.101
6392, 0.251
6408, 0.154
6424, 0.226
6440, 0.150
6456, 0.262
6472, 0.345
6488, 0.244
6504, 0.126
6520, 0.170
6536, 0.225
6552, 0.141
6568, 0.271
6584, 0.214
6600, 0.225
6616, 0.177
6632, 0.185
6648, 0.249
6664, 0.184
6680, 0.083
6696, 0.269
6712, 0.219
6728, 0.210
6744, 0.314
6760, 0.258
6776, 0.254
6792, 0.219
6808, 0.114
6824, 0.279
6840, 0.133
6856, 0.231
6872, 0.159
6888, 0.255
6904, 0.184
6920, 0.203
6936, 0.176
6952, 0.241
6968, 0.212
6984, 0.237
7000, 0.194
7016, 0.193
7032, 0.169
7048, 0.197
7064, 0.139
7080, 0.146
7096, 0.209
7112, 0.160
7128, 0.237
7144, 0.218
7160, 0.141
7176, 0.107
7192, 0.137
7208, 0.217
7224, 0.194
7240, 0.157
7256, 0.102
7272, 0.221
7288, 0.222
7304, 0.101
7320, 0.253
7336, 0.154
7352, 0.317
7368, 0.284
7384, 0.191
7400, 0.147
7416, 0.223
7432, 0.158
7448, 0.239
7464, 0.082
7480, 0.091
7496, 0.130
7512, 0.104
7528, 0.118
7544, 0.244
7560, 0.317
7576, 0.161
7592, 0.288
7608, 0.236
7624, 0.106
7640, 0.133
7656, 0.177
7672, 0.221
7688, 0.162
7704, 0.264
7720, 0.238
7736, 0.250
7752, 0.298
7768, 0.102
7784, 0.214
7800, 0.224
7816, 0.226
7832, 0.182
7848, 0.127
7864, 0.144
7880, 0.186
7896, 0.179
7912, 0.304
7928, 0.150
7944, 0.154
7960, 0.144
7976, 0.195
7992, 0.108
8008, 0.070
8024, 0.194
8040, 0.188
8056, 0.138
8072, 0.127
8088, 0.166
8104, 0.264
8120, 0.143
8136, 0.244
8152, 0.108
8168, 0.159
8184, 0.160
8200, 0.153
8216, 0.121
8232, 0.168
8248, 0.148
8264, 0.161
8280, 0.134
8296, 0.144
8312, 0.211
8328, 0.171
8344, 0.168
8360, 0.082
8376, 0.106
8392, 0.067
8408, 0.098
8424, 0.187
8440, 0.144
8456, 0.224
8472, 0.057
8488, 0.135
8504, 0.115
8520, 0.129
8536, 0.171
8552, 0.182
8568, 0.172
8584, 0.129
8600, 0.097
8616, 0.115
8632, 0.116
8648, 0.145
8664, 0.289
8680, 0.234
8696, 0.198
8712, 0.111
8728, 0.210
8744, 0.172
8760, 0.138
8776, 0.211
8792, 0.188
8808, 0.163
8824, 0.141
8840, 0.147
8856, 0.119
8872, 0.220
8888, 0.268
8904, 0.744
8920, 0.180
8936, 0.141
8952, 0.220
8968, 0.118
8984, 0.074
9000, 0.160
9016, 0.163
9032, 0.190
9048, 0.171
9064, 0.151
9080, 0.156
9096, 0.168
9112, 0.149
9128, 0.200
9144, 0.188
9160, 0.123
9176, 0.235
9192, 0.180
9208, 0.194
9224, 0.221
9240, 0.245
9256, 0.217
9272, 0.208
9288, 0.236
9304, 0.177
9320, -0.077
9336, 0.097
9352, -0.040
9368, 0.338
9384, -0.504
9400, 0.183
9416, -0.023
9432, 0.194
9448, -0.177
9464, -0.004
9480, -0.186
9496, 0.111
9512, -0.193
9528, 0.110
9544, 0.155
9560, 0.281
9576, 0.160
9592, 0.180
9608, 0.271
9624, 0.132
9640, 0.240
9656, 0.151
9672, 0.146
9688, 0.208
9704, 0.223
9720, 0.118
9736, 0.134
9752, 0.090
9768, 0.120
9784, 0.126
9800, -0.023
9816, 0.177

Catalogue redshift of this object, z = 1.387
